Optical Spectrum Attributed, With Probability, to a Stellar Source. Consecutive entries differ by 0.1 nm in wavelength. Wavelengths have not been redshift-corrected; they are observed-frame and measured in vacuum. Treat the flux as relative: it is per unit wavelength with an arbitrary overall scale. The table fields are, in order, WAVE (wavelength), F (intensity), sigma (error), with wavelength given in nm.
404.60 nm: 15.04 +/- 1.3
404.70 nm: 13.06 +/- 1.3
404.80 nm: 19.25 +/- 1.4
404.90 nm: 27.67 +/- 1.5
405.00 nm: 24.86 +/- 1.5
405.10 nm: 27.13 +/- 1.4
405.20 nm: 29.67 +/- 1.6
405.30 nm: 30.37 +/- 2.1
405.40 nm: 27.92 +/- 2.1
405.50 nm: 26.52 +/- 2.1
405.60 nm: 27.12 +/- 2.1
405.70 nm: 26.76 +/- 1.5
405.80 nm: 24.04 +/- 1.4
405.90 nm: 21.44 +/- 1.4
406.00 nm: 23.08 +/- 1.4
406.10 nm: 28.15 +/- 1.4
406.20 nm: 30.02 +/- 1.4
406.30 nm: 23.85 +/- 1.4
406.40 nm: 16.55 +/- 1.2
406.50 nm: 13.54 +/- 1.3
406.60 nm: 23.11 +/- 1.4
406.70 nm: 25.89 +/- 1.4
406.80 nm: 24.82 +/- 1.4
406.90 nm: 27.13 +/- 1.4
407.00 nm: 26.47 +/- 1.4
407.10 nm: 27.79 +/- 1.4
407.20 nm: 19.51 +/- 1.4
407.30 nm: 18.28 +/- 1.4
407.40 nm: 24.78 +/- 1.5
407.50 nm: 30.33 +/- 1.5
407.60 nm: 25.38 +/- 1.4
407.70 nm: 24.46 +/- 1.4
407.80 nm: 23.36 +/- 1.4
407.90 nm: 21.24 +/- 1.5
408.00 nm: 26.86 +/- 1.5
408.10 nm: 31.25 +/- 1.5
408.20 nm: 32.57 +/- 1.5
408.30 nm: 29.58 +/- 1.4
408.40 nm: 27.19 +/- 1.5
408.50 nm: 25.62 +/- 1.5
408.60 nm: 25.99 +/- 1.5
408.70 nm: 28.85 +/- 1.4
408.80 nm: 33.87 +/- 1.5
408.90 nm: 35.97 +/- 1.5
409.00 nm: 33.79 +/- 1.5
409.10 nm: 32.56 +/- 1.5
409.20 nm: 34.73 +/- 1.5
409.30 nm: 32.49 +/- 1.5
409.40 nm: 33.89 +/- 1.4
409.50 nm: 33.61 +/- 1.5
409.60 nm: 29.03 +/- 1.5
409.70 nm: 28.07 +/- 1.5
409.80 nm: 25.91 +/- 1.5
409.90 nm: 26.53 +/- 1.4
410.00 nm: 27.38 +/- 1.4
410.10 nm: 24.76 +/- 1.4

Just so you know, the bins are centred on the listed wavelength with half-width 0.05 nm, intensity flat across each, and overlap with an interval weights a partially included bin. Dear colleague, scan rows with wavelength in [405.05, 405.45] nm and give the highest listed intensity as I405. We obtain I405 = 30.37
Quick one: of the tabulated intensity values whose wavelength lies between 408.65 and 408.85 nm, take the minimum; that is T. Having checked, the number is 28.85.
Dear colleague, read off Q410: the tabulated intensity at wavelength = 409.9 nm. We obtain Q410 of 26.53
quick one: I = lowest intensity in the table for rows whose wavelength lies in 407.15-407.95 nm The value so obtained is 18.28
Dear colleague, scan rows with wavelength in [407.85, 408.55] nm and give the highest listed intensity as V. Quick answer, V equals 32.57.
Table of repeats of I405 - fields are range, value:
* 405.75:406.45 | 30.02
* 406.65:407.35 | 27.79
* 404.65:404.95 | 27.67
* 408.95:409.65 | 34.73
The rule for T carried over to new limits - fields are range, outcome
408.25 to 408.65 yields 25.62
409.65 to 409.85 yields 25.91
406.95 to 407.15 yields 26.47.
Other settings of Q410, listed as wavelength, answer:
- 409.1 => 32.56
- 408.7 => 28.85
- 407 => 26.47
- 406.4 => 16.55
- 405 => 24.86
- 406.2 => 30.02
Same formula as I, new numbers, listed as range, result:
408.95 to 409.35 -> 32.49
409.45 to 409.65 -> 29.03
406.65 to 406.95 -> 24.82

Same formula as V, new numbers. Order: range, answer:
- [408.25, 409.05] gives 35.97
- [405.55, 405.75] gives 27.12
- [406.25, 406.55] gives 23.85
